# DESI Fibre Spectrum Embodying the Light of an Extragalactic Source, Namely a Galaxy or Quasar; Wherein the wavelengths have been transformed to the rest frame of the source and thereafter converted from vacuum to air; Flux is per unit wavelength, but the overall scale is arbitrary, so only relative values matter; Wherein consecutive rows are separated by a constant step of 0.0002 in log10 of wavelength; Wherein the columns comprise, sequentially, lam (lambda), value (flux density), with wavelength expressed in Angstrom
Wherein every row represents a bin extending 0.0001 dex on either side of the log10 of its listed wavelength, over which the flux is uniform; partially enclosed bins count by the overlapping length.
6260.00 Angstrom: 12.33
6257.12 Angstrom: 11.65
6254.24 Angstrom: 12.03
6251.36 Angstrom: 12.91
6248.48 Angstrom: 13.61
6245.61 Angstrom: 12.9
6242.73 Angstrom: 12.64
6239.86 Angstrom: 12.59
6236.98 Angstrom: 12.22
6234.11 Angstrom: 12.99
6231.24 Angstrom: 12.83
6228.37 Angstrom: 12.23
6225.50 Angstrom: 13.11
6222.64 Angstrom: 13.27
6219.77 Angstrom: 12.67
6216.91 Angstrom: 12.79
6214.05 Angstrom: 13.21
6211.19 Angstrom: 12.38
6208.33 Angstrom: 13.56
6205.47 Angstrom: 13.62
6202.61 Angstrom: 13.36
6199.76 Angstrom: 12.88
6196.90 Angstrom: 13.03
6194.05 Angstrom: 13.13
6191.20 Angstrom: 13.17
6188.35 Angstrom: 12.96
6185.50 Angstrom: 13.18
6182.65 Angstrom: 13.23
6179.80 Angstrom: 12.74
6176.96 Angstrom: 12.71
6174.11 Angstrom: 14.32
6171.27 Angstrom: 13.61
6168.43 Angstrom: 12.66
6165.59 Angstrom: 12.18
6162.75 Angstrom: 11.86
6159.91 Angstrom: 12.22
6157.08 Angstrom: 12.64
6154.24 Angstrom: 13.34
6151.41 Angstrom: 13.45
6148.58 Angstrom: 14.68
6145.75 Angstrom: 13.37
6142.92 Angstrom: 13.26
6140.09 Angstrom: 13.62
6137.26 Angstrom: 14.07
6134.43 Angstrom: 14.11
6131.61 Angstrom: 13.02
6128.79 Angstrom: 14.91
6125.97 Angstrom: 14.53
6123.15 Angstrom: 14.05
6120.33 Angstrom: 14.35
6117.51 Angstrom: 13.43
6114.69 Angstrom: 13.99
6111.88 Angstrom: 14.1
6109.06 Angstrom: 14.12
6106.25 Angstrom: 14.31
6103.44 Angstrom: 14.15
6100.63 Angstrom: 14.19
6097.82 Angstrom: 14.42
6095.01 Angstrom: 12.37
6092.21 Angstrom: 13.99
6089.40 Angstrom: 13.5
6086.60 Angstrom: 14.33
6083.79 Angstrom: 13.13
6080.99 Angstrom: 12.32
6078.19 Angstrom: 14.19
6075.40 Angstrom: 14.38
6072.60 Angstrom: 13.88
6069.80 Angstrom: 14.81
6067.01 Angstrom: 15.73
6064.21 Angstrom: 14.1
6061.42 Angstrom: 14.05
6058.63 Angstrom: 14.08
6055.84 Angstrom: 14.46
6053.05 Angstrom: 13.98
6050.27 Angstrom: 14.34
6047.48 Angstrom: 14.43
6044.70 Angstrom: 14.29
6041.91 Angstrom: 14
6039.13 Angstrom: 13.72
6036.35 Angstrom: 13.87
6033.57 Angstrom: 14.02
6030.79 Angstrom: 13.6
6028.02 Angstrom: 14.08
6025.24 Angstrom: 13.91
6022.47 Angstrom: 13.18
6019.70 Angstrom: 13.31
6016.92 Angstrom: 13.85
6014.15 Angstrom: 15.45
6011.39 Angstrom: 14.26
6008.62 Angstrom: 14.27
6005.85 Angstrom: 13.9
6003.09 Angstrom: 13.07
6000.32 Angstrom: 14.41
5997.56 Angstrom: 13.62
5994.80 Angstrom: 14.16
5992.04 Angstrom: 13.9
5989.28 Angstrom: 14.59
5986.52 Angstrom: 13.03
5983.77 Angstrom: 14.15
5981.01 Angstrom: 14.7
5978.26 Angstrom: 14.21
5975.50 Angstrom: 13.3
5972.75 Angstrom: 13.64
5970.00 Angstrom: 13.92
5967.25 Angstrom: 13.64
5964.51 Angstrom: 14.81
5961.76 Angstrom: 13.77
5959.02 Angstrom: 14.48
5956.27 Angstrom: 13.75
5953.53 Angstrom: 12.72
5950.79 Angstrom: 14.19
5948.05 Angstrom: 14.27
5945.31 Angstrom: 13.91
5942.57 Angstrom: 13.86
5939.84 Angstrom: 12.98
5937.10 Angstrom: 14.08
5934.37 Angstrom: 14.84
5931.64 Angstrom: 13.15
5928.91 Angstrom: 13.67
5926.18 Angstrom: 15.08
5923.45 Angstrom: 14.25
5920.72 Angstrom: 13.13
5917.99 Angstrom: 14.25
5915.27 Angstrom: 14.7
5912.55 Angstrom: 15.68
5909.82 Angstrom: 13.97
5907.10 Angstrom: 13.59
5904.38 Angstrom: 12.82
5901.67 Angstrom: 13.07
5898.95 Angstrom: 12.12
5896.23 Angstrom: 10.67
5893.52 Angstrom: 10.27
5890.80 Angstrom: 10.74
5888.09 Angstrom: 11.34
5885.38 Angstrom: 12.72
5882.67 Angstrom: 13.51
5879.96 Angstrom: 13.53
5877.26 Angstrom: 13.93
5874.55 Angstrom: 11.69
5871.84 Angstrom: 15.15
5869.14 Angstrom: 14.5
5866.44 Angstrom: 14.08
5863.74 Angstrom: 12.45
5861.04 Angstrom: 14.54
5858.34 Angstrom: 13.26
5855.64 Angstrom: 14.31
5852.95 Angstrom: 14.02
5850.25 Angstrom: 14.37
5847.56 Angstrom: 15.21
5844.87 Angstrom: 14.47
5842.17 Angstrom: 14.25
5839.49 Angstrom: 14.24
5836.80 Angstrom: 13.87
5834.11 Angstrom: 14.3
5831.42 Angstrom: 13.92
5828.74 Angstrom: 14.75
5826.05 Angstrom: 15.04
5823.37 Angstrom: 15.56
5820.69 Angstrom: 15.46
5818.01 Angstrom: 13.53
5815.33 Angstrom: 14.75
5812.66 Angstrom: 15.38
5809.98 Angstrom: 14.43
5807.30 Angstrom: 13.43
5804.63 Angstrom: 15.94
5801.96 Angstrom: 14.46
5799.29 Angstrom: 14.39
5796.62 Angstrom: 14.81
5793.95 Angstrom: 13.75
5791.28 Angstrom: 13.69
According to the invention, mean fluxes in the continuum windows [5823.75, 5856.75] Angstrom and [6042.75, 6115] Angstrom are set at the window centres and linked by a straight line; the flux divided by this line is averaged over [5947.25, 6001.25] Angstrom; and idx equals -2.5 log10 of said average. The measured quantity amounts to 0.02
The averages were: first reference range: 14.4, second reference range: 14.1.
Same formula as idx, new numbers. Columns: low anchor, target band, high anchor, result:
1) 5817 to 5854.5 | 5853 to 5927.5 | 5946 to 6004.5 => 0.075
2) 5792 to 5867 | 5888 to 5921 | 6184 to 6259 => 0.101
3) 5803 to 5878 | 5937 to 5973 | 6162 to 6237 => 0.003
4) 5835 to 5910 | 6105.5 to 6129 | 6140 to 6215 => -0.080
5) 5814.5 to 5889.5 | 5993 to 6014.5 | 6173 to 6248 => -0.039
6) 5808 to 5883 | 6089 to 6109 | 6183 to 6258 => -0.044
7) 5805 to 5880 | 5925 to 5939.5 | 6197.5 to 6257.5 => -0.010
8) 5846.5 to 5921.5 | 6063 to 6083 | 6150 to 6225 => -0.082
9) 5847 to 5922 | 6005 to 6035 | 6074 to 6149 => -0.026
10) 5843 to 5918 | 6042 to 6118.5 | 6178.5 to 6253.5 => -0.073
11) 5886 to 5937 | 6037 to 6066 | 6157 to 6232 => -0.086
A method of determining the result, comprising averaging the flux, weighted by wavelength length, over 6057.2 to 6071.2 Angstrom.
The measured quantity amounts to 14.6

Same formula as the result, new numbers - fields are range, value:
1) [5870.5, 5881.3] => 13.6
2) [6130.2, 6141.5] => 13.7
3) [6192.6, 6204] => 13.1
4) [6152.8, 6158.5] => 13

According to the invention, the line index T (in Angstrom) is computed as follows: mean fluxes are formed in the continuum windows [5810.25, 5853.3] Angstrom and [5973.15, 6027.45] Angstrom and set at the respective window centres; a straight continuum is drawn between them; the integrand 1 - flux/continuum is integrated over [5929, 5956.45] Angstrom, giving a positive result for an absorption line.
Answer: 0.8 Angstrom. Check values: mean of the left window 14.6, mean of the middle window 13.8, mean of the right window 14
